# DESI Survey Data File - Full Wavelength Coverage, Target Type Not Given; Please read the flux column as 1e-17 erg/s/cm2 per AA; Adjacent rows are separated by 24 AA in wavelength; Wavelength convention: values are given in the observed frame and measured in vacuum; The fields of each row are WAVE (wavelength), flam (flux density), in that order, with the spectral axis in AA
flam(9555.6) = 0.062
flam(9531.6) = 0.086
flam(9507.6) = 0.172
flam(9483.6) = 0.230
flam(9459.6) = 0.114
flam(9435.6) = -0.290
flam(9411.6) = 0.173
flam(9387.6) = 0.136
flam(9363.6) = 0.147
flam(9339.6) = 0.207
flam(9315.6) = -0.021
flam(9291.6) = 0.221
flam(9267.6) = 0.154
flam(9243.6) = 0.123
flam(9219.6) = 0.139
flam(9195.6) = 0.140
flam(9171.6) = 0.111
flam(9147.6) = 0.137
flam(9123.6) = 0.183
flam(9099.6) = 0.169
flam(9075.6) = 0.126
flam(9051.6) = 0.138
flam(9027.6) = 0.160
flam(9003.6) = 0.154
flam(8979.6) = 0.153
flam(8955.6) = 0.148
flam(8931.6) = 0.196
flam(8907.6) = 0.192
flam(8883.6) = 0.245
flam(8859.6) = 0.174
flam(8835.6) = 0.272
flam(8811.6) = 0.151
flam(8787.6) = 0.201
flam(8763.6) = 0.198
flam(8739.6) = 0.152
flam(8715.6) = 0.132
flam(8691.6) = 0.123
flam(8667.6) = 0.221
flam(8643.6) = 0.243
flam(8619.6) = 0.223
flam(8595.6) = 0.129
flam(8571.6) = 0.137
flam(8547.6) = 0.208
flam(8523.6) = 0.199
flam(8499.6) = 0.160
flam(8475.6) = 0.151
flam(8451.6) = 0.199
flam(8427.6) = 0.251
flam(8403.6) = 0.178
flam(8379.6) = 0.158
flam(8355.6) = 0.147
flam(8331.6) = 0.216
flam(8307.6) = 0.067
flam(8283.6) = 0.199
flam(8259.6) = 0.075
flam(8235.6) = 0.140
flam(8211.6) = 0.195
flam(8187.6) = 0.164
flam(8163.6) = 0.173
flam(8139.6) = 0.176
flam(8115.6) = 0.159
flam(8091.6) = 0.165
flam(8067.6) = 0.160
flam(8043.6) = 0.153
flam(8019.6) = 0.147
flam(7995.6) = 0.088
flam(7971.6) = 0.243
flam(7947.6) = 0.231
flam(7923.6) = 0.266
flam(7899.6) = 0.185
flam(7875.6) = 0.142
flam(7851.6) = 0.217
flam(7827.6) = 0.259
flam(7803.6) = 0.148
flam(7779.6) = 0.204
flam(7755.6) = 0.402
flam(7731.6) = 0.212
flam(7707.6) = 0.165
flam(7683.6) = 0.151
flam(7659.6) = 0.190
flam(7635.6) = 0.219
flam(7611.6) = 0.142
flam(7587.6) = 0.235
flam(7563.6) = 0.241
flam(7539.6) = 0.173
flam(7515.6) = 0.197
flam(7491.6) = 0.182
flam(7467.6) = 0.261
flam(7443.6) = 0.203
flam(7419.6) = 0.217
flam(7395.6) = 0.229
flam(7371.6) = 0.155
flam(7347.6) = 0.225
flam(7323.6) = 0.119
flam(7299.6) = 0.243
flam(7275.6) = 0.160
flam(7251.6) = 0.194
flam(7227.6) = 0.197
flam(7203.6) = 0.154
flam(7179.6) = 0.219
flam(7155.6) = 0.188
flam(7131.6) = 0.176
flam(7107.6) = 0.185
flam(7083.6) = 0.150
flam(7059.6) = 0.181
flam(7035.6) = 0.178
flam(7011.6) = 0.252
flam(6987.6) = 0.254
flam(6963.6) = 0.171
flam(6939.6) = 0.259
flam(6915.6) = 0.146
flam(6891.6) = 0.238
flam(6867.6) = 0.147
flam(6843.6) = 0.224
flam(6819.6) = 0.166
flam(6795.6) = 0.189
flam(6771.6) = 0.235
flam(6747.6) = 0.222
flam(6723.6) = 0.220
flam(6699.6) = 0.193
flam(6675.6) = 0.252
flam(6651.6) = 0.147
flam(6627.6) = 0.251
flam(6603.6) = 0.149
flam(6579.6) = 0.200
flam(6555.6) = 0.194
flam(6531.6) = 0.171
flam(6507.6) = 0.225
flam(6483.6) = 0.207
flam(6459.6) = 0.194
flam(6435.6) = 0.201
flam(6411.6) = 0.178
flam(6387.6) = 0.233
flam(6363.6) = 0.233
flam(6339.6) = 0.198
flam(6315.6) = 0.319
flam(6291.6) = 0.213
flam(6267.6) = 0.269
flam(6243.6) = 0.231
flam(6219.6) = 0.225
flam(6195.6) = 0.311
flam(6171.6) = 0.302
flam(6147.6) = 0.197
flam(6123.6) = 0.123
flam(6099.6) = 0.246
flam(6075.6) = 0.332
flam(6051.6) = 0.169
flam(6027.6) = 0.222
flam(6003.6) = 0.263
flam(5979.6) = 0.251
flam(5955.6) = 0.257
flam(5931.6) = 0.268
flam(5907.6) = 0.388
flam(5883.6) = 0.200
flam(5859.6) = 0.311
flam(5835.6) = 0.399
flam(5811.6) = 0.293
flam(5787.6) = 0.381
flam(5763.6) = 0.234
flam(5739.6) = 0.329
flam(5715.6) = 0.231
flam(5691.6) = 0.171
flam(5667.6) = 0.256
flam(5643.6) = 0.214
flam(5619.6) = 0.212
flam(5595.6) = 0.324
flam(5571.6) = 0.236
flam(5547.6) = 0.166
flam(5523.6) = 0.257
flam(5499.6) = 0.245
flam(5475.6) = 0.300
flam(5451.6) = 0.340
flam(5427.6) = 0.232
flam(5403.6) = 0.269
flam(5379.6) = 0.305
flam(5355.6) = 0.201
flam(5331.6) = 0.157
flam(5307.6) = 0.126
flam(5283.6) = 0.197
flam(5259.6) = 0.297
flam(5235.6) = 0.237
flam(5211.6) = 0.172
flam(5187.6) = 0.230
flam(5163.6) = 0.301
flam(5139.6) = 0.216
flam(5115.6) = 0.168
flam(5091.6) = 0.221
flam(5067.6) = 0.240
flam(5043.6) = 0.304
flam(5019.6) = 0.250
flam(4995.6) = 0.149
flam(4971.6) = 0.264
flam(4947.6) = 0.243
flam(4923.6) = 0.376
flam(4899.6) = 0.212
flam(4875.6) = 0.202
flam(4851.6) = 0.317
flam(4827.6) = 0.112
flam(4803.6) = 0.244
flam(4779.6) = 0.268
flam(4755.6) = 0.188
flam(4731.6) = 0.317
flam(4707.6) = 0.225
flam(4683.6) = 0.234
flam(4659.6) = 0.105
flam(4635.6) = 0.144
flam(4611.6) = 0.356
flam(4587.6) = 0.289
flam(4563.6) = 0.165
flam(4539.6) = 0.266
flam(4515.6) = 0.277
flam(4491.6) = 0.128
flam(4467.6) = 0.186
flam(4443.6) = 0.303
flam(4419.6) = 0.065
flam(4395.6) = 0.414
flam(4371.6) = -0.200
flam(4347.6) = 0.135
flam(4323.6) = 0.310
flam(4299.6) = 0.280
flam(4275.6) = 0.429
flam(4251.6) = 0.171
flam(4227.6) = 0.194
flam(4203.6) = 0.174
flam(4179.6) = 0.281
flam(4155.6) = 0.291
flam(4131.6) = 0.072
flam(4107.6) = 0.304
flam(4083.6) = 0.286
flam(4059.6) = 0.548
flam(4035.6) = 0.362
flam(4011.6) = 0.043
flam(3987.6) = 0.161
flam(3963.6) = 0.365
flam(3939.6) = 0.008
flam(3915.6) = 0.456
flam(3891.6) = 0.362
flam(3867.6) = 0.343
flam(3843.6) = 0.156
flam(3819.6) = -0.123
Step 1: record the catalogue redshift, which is 0.18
